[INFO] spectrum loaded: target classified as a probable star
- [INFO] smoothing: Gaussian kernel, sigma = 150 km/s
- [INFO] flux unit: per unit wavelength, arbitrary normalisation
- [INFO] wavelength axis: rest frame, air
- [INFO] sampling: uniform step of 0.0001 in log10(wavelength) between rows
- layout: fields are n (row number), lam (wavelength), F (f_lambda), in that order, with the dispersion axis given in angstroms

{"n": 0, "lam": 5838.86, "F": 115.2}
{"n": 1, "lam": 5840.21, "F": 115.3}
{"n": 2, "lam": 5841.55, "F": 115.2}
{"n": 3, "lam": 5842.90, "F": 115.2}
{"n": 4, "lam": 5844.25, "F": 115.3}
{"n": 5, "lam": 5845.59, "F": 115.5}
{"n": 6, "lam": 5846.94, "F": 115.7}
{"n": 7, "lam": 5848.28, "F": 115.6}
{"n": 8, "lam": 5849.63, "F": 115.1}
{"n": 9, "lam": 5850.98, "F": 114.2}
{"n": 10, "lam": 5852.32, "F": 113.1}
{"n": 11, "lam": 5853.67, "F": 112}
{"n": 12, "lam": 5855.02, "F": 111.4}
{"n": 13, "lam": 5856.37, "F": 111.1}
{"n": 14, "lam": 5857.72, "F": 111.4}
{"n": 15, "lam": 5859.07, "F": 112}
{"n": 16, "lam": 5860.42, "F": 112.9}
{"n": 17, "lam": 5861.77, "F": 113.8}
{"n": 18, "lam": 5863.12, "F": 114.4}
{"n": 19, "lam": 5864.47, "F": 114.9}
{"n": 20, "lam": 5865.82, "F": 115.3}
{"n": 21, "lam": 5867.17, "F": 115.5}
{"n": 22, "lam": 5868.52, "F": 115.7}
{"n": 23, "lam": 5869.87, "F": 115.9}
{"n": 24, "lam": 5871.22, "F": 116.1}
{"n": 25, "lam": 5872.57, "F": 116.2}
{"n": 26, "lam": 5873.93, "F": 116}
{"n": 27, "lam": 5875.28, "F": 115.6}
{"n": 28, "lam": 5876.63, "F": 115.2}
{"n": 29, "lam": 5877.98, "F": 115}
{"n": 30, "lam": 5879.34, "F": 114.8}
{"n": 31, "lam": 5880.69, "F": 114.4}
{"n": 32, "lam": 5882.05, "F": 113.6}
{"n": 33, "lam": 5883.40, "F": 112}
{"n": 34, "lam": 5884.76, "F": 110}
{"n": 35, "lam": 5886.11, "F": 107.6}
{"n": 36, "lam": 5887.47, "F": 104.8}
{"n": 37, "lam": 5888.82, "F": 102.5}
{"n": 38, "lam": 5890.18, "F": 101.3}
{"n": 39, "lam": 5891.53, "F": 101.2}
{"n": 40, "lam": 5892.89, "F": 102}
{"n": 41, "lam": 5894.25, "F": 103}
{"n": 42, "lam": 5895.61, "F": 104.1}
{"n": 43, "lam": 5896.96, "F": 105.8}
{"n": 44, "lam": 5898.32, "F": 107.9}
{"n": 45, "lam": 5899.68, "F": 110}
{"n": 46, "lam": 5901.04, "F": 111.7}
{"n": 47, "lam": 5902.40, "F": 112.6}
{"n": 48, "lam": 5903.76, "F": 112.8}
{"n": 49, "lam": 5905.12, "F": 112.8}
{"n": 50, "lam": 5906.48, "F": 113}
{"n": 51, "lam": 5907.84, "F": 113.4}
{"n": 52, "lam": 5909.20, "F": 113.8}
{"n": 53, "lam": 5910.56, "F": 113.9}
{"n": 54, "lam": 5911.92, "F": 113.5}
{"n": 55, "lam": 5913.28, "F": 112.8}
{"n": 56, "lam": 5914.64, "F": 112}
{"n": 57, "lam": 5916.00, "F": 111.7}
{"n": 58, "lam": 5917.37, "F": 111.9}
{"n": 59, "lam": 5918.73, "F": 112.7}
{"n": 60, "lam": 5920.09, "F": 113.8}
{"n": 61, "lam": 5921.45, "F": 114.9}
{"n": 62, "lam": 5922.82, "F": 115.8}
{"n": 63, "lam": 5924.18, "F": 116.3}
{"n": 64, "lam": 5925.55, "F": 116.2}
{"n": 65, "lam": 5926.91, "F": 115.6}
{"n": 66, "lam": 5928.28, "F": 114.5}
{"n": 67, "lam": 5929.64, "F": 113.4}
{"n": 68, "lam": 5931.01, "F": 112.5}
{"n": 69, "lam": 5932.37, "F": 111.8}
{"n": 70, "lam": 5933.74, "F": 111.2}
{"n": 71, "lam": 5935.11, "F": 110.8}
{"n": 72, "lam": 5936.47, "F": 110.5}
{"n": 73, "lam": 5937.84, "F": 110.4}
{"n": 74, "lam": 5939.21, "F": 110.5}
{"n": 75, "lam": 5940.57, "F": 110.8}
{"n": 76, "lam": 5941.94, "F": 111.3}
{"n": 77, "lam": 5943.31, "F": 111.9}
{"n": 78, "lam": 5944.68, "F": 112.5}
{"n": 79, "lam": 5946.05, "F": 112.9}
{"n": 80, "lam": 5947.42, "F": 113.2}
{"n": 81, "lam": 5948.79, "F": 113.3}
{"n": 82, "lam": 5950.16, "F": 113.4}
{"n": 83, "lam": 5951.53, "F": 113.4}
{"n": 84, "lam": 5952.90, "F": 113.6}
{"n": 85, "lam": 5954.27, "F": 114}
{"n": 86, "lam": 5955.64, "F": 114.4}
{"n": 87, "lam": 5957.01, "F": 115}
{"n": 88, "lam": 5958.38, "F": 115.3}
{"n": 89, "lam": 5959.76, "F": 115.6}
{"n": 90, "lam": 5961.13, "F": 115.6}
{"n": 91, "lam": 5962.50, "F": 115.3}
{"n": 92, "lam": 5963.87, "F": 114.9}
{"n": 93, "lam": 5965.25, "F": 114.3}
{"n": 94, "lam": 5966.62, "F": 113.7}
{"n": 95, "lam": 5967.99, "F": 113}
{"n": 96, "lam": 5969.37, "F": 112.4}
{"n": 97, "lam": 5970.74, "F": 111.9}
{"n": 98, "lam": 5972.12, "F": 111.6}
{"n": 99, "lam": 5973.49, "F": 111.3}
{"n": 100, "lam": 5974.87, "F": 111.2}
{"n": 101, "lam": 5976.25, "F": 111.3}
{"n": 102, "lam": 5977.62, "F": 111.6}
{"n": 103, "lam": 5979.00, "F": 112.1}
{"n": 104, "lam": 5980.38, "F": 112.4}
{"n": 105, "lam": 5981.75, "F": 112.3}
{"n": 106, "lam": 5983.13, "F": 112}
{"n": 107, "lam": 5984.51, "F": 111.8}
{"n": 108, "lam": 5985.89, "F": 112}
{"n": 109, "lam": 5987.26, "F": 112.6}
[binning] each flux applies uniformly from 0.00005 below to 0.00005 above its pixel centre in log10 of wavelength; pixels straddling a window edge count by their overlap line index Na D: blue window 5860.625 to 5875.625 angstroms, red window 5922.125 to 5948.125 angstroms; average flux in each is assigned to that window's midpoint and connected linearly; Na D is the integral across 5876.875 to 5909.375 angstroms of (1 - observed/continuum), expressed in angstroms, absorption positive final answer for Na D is 1.47 angstroms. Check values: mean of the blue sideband 115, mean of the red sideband 113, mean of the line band 109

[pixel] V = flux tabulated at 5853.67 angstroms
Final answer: 112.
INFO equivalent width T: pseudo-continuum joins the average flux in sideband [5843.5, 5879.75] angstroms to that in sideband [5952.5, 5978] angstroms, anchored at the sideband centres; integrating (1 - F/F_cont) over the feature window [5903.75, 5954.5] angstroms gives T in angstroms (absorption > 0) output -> 0.4 angstroms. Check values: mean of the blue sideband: 114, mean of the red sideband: 114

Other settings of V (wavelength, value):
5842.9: 115.2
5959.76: 115.6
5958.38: 115.3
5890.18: 101.3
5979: 112.1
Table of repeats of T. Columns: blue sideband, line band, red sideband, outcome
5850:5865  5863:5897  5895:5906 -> 0.1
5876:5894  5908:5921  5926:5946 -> -0.3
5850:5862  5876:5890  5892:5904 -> -0.2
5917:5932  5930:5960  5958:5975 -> 0.4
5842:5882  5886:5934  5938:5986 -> 1.2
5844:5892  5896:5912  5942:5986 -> 0.2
